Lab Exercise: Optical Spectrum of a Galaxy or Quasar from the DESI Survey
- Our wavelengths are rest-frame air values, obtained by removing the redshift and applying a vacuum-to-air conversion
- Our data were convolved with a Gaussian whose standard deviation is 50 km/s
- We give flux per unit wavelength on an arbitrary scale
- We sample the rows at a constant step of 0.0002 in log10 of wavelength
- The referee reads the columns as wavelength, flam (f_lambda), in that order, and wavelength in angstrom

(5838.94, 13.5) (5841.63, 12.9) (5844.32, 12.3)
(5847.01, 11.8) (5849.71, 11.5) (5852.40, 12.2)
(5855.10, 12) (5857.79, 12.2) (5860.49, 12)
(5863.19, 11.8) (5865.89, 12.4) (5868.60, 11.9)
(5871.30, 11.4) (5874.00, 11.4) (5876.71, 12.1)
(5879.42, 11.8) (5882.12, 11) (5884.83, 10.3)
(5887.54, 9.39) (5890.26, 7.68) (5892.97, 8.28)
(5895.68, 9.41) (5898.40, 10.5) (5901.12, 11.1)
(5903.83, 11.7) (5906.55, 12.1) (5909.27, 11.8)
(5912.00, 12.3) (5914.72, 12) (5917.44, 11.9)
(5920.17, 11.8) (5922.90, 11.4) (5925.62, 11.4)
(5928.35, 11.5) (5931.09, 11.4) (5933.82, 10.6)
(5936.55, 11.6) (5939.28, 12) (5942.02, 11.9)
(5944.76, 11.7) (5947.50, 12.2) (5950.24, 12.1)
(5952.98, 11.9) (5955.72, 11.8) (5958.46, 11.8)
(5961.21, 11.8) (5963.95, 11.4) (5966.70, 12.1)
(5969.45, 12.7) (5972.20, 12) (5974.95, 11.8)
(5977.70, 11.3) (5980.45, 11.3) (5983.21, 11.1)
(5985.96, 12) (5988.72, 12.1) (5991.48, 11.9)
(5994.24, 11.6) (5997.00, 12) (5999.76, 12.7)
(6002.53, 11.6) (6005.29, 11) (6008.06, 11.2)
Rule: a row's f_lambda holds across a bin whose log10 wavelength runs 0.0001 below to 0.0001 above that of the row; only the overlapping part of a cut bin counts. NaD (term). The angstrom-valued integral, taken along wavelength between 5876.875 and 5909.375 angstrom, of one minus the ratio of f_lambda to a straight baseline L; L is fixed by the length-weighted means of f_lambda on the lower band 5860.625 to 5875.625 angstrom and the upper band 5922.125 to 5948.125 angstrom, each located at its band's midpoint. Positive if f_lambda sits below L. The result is 3.5 angstrom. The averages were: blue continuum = 11.8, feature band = 10.4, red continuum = 11.6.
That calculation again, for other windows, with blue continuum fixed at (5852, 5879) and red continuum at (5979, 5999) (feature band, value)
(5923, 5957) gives 0.43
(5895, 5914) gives 0.80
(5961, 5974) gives -0.26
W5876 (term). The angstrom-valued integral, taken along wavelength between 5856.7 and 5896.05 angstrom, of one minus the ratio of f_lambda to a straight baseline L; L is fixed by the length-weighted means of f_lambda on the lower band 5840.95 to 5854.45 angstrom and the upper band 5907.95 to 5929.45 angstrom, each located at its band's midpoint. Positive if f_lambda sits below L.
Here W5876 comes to 3.5 angstrom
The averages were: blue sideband 12.1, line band 10.9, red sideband 11.8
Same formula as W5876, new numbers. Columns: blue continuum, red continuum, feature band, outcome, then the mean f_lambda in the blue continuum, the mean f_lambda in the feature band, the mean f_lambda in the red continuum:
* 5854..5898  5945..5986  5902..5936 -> -0.90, 10.9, 11.7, 11.8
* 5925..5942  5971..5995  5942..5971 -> -0.98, 11.5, 11.9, 11.7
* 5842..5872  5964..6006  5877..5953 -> 4.71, 12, 11.2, 11.8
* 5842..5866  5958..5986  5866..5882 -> 0.36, 12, 11.7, 11.7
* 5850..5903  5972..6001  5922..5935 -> 0.13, 11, 11.3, 11.8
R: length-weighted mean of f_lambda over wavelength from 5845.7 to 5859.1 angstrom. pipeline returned 11.9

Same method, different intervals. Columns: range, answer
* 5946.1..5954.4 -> 12.1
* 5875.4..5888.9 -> 10.9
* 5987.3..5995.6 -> 11.9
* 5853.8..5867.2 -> 12.1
